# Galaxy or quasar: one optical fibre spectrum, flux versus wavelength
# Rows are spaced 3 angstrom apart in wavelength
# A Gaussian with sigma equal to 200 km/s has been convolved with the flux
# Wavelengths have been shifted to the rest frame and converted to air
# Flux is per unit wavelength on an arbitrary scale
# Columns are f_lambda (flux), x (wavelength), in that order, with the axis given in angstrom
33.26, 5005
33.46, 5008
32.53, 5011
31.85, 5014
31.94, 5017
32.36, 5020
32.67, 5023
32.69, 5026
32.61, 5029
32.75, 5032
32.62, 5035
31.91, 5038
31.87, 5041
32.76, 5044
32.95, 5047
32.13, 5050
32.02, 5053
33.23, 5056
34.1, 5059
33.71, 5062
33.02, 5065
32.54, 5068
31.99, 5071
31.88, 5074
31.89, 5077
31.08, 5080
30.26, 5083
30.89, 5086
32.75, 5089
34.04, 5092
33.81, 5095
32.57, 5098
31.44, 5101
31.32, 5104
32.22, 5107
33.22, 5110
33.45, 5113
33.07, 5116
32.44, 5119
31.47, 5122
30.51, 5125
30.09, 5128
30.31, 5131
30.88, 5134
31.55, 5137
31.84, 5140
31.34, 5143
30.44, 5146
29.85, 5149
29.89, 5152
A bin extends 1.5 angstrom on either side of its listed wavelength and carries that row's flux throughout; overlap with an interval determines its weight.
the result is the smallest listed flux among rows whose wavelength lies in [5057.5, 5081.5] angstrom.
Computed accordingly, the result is 31.08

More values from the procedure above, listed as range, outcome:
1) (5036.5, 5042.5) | 31.87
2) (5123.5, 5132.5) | 30.09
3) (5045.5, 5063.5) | 32.02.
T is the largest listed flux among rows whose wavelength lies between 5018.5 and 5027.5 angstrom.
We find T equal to 32.69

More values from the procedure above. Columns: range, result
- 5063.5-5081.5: 33.02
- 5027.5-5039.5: 32.75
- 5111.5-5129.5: 33.45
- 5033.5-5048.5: 32.95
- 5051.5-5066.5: 34.1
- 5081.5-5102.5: 34.04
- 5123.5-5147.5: 31.84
